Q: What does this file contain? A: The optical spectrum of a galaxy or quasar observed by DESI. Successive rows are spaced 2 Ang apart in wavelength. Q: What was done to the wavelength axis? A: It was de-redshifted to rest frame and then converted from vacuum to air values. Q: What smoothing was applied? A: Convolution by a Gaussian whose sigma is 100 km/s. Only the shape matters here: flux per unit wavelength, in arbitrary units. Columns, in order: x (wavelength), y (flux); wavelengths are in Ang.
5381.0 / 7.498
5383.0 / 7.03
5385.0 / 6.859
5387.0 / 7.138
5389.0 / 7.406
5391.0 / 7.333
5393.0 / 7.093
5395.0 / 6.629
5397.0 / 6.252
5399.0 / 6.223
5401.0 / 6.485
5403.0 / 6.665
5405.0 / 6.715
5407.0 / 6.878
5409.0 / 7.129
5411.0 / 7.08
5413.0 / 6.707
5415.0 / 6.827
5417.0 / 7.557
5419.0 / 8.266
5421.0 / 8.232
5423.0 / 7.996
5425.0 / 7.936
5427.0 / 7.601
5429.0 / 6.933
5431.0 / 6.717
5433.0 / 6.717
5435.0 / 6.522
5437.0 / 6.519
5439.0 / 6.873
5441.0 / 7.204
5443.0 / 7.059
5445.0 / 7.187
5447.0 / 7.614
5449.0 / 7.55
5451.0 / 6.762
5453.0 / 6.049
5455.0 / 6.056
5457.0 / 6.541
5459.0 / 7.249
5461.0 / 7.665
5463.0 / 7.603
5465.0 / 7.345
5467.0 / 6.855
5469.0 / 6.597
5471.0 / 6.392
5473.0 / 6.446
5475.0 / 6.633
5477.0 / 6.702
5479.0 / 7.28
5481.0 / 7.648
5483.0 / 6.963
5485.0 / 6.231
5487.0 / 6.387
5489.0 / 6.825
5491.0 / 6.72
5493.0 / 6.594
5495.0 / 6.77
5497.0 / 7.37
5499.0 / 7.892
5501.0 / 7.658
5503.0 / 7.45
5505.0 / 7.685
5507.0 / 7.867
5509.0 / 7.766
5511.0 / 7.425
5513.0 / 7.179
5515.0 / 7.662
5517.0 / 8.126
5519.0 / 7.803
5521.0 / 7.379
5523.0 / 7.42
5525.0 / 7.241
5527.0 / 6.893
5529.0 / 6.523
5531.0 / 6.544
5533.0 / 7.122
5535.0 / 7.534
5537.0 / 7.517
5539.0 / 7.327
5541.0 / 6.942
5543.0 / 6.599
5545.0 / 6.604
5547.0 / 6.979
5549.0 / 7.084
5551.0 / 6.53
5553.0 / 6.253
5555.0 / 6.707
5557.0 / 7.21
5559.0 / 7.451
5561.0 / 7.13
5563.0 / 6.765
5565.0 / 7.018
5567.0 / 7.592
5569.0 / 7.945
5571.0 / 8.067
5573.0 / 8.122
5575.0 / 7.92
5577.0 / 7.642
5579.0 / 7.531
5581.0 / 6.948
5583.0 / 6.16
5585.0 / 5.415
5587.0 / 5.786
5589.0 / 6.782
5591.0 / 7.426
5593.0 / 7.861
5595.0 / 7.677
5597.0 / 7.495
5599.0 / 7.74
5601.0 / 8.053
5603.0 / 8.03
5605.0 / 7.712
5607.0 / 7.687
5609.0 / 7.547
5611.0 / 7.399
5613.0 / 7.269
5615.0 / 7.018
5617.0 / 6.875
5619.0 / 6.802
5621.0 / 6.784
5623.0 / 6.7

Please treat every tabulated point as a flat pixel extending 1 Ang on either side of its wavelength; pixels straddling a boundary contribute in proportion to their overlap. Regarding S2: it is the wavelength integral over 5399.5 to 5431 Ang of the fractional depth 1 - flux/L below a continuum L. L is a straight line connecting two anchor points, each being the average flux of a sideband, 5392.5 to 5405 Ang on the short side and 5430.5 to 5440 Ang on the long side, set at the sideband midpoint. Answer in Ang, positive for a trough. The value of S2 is -3.0 Ang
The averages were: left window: 6.55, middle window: 7.23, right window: 6.67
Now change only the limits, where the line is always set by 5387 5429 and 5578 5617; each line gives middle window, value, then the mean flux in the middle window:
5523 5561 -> 1.3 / 6.97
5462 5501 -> 1.4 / 6.93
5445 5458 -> 0.7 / 6.79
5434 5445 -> 0.4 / 6.87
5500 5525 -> -1.4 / 7.6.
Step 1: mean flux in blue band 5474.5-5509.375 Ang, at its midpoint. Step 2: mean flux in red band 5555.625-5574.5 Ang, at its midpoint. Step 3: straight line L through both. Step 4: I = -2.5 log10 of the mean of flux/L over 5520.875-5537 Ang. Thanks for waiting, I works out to 0.03 mag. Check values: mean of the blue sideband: 7.13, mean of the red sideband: 7.47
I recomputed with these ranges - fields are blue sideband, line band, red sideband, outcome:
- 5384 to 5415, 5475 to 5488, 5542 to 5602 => 0.02 mag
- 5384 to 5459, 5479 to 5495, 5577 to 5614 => 0.05 mag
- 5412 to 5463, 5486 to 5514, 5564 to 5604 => 0.00 mag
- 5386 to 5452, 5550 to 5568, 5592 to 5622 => 0.06 mag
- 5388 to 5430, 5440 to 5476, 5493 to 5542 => 0.05 mag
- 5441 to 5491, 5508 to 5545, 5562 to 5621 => -0.02 mag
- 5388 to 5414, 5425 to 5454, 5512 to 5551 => -0.01 mag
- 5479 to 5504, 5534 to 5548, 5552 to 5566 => -0.02 mag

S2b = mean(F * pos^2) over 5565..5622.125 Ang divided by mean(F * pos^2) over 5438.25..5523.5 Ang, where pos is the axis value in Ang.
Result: 1.07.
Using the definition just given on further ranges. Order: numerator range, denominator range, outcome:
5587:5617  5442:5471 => 1.13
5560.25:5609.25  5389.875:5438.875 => 1.11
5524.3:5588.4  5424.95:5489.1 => 1.05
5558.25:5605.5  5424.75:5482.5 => 1.10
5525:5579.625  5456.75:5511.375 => 1.04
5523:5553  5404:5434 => 1.00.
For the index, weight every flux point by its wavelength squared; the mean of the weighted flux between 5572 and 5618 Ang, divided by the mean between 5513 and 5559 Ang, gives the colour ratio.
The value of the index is 1.1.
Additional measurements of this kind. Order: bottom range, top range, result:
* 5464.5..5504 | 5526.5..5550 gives 1.03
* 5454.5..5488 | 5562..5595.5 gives 1.09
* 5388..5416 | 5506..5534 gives 1.13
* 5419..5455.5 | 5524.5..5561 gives 1.01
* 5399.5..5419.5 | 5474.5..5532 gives 1.07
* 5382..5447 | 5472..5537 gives 1.05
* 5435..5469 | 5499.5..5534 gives 1.09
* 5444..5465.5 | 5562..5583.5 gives 1.10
